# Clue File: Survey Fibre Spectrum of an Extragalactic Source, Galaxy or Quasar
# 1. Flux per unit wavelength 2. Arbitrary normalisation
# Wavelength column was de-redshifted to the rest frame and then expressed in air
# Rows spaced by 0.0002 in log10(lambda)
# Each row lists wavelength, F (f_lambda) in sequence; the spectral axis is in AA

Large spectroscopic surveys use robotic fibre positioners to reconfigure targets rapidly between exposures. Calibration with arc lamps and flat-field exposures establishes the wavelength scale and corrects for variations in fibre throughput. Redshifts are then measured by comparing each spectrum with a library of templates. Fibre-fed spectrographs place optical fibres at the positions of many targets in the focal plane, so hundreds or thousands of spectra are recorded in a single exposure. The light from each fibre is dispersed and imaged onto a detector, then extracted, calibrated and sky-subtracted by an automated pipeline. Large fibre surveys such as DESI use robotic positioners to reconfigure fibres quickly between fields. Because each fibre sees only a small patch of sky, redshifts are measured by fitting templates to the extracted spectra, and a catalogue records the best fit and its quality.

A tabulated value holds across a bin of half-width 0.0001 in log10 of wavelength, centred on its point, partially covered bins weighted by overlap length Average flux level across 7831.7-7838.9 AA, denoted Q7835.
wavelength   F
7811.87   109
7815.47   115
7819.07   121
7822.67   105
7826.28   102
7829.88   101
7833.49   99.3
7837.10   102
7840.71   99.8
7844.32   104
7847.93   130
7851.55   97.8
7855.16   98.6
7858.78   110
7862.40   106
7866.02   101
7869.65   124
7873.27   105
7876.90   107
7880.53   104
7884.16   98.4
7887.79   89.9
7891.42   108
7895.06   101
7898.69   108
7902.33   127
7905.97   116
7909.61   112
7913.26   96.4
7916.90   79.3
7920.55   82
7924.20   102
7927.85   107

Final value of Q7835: 101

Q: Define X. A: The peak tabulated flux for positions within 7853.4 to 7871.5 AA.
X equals 124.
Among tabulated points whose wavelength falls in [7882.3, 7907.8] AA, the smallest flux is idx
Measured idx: 89.9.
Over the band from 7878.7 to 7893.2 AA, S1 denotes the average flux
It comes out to 100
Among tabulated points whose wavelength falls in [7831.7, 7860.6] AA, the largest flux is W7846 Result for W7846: 130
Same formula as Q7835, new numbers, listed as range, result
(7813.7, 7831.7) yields 109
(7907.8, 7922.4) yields 92.4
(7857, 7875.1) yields 109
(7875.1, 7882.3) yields 105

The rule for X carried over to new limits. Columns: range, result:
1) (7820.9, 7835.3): 105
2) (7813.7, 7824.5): 121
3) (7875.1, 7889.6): 107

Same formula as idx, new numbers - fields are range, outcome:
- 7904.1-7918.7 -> 79.3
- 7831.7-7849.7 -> 99.3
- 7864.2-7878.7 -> 101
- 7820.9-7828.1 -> 102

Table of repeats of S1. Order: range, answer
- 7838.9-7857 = 106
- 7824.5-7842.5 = 101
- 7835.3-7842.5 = 101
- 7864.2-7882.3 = 108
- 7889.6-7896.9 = 105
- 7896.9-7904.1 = 117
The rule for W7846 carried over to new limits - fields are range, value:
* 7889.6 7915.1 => 127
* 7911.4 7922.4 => 96.4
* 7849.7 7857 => 98.6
